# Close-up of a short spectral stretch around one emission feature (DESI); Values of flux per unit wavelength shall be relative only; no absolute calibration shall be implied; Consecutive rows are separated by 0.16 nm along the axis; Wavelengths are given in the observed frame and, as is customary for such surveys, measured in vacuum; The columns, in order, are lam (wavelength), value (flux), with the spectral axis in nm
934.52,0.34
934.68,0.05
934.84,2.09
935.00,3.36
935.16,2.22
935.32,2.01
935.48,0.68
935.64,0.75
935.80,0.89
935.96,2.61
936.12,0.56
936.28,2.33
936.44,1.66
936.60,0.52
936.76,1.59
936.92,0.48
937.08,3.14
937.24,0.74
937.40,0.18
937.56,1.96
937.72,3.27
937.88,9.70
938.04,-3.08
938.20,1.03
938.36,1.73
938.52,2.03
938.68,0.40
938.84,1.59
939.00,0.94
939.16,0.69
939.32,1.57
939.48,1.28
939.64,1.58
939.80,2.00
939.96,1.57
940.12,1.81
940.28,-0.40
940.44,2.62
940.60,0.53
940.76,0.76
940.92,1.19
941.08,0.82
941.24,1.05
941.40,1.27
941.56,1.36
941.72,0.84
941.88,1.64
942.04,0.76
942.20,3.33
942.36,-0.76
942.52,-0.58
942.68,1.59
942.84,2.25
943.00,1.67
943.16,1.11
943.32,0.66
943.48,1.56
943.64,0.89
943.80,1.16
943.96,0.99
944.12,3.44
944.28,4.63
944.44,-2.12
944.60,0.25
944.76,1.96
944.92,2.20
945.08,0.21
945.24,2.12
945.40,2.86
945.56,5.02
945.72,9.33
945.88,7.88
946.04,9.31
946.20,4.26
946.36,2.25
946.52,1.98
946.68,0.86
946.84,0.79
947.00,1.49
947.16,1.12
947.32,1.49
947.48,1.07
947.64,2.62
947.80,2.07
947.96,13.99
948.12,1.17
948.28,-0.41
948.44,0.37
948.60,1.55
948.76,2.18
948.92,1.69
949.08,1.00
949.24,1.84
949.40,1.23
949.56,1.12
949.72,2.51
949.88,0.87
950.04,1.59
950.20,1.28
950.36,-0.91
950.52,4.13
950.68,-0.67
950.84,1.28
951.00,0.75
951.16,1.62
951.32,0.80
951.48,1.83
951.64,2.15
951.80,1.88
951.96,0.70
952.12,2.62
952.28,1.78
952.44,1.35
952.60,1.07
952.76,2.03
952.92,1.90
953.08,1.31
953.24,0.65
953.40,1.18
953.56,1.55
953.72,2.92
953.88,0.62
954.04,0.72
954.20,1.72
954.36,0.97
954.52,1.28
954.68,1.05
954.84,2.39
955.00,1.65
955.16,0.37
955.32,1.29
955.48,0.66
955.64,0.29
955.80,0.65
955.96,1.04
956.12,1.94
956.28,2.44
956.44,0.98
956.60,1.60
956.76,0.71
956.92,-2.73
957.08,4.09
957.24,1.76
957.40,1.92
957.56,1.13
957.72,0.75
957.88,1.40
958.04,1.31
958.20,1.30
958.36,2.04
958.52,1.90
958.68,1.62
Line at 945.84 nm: H-gamma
